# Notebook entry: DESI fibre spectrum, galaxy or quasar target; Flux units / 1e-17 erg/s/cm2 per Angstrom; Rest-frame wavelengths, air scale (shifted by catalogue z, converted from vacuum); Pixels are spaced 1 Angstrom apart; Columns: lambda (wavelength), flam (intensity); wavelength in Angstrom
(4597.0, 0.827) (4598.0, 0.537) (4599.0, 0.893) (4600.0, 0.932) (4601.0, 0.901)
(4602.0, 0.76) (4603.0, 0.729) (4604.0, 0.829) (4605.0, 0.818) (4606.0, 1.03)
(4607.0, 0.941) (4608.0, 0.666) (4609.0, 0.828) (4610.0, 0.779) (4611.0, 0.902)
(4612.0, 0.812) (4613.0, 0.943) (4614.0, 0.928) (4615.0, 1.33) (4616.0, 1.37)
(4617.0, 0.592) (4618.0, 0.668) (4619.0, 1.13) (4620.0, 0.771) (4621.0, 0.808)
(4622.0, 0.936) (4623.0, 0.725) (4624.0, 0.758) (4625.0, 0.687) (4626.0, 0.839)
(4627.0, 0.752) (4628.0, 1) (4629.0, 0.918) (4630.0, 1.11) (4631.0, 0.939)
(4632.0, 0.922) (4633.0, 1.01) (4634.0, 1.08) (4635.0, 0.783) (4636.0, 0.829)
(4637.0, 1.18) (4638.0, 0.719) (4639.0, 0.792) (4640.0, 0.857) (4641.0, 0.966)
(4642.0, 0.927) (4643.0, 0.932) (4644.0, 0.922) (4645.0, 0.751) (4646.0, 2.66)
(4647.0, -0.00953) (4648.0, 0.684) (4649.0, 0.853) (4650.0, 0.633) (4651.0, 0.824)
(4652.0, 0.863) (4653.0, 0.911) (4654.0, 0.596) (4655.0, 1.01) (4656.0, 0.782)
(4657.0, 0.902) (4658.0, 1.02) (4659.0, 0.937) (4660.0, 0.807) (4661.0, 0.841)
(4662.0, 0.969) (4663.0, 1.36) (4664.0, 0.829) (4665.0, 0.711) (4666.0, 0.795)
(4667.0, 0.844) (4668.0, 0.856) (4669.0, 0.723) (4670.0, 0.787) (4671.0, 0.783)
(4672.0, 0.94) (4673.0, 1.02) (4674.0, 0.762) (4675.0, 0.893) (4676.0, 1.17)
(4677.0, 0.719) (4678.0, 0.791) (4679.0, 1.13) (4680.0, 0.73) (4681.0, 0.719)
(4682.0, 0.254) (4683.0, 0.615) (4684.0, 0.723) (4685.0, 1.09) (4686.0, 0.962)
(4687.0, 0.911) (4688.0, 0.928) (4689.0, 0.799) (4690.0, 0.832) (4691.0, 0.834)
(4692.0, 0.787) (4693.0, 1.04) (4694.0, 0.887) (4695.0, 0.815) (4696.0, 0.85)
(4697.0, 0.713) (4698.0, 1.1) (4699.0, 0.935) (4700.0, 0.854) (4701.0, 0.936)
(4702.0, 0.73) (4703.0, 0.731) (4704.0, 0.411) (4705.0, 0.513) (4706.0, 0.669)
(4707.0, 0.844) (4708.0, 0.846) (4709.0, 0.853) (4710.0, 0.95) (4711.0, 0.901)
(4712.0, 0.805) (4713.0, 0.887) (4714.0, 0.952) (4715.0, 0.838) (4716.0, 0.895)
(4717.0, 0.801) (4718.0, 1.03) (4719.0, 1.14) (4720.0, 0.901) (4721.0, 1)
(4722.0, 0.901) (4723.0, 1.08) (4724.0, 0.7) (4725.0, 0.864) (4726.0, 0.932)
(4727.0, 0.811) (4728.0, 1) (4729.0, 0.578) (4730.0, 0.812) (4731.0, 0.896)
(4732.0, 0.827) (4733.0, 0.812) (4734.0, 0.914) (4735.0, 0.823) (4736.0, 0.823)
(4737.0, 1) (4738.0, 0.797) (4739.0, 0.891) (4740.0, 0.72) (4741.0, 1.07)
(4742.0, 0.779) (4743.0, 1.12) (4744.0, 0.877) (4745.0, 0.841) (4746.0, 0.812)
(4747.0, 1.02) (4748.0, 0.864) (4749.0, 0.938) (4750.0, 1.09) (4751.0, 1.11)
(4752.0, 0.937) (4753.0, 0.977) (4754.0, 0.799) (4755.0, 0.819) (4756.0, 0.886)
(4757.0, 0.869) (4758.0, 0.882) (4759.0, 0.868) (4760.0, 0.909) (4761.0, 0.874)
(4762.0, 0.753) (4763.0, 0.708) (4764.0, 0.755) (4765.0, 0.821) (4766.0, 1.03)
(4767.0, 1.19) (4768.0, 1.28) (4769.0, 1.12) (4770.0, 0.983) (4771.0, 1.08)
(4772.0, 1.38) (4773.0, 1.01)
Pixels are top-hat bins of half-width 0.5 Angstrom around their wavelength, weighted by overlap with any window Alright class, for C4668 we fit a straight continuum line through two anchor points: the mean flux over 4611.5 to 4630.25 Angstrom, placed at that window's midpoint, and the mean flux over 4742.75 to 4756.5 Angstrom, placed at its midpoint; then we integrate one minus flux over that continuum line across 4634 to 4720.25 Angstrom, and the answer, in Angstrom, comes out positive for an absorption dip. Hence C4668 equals 4.64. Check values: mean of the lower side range 0.896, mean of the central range 0.862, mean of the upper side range 0.932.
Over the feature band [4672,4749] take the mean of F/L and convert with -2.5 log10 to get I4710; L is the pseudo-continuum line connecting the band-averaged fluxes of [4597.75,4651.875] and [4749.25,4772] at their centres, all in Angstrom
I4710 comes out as 0.09 mag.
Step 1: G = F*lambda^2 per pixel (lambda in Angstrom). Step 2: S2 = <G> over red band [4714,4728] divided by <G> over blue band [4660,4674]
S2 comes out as 1.1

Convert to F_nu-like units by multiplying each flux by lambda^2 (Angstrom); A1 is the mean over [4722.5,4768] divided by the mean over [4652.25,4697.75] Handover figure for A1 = 1.1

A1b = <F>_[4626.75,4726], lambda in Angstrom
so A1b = 0.873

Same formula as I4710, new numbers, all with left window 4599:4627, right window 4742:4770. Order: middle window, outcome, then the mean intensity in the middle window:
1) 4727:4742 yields 0.09 mag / 0.851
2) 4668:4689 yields 0.08 mag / 0.832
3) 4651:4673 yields 0.02 mag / 0.872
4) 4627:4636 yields -0.09 mag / 0.95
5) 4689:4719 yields 0.08 mag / 0.84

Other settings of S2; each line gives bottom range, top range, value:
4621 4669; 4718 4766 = 1.04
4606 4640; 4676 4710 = 0.94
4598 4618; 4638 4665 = 1.04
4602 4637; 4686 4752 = 1.02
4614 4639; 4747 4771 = 1.09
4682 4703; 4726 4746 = 1.04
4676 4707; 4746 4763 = 1.15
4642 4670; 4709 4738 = 1.03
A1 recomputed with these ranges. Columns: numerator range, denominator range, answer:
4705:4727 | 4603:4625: 1.05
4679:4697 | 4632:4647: 0.84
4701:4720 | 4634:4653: 0.94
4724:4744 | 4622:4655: 1.01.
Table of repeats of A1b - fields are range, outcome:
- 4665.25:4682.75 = 0.814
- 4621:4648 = 0.916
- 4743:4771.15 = 0.933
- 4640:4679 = 0.891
